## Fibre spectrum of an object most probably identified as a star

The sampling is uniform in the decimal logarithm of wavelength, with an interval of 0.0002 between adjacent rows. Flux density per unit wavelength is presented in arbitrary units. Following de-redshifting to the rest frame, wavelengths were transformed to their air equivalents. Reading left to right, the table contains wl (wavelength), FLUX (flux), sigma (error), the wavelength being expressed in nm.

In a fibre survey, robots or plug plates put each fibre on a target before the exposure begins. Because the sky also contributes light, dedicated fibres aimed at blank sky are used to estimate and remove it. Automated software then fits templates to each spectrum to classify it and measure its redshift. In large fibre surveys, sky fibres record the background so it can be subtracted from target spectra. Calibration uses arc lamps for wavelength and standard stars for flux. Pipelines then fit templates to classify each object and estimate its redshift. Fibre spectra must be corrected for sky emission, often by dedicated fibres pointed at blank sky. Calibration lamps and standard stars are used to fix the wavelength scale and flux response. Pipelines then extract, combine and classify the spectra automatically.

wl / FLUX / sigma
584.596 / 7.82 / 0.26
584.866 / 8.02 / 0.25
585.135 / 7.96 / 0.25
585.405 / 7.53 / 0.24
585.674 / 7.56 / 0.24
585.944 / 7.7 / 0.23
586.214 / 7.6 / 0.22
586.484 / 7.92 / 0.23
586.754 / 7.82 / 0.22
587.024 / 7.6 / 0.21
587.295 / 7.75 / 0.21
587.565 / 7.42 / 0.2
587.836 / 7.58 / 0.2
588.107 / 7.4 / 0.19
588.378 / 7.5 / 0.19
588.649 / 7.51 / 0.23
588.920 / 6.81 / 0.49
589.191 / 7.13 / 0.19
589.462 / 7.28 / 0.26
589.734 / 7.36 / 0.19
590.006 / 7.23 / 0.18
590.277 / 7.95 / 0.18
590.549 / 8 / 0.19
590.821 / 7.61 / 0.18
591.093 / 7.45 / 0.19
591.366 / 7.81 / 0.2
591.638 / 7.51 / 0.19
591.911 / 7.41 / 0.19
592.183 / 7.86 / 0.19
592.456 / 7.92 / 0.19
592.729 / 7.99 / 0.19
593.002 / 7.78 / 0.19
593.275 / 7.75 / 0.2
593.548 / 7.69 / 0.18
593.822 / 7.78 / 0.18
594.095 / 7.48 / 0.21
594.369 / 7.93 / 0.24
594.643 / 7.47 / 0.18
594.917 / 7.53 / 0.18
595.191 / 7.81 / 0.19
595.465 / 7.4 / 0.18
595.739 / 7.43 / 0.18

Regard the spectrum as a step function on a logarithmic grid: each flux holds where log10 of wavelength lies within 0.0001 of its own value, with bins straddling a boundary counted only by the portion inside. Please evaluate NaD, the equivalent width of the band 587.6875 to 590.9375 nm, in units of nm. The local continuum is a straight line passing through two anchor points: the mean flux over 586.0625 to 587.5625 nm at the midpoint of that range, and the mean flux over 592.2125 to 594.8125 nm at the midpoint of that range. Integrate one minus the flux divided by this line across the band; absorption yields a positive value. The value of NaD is 0.12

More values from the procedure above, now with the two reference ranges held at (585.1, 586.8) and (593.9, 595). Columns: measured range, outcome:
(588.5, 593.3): 0.05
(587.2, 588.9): 0.05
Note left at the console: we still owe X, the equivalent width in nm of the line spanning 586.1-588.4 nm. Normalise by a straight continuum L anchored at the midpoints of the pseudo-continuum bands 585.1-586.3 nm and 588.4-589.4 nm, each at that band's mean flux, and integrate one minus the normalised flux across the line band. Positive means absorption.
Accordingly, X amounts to -0.06 nm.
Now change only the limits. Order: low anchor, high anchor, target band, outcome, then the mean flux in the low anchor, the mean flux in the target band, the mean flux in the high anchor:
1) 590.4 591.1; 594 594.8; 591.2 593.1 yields -0.01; 7.74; 7.75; 7.63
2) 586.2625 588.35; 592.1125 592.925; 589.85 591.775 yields 0.04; 7.63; 7.65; 7.92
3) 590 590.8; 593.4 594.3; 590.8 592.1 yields 0.03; 7.8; 7.57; 7.67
